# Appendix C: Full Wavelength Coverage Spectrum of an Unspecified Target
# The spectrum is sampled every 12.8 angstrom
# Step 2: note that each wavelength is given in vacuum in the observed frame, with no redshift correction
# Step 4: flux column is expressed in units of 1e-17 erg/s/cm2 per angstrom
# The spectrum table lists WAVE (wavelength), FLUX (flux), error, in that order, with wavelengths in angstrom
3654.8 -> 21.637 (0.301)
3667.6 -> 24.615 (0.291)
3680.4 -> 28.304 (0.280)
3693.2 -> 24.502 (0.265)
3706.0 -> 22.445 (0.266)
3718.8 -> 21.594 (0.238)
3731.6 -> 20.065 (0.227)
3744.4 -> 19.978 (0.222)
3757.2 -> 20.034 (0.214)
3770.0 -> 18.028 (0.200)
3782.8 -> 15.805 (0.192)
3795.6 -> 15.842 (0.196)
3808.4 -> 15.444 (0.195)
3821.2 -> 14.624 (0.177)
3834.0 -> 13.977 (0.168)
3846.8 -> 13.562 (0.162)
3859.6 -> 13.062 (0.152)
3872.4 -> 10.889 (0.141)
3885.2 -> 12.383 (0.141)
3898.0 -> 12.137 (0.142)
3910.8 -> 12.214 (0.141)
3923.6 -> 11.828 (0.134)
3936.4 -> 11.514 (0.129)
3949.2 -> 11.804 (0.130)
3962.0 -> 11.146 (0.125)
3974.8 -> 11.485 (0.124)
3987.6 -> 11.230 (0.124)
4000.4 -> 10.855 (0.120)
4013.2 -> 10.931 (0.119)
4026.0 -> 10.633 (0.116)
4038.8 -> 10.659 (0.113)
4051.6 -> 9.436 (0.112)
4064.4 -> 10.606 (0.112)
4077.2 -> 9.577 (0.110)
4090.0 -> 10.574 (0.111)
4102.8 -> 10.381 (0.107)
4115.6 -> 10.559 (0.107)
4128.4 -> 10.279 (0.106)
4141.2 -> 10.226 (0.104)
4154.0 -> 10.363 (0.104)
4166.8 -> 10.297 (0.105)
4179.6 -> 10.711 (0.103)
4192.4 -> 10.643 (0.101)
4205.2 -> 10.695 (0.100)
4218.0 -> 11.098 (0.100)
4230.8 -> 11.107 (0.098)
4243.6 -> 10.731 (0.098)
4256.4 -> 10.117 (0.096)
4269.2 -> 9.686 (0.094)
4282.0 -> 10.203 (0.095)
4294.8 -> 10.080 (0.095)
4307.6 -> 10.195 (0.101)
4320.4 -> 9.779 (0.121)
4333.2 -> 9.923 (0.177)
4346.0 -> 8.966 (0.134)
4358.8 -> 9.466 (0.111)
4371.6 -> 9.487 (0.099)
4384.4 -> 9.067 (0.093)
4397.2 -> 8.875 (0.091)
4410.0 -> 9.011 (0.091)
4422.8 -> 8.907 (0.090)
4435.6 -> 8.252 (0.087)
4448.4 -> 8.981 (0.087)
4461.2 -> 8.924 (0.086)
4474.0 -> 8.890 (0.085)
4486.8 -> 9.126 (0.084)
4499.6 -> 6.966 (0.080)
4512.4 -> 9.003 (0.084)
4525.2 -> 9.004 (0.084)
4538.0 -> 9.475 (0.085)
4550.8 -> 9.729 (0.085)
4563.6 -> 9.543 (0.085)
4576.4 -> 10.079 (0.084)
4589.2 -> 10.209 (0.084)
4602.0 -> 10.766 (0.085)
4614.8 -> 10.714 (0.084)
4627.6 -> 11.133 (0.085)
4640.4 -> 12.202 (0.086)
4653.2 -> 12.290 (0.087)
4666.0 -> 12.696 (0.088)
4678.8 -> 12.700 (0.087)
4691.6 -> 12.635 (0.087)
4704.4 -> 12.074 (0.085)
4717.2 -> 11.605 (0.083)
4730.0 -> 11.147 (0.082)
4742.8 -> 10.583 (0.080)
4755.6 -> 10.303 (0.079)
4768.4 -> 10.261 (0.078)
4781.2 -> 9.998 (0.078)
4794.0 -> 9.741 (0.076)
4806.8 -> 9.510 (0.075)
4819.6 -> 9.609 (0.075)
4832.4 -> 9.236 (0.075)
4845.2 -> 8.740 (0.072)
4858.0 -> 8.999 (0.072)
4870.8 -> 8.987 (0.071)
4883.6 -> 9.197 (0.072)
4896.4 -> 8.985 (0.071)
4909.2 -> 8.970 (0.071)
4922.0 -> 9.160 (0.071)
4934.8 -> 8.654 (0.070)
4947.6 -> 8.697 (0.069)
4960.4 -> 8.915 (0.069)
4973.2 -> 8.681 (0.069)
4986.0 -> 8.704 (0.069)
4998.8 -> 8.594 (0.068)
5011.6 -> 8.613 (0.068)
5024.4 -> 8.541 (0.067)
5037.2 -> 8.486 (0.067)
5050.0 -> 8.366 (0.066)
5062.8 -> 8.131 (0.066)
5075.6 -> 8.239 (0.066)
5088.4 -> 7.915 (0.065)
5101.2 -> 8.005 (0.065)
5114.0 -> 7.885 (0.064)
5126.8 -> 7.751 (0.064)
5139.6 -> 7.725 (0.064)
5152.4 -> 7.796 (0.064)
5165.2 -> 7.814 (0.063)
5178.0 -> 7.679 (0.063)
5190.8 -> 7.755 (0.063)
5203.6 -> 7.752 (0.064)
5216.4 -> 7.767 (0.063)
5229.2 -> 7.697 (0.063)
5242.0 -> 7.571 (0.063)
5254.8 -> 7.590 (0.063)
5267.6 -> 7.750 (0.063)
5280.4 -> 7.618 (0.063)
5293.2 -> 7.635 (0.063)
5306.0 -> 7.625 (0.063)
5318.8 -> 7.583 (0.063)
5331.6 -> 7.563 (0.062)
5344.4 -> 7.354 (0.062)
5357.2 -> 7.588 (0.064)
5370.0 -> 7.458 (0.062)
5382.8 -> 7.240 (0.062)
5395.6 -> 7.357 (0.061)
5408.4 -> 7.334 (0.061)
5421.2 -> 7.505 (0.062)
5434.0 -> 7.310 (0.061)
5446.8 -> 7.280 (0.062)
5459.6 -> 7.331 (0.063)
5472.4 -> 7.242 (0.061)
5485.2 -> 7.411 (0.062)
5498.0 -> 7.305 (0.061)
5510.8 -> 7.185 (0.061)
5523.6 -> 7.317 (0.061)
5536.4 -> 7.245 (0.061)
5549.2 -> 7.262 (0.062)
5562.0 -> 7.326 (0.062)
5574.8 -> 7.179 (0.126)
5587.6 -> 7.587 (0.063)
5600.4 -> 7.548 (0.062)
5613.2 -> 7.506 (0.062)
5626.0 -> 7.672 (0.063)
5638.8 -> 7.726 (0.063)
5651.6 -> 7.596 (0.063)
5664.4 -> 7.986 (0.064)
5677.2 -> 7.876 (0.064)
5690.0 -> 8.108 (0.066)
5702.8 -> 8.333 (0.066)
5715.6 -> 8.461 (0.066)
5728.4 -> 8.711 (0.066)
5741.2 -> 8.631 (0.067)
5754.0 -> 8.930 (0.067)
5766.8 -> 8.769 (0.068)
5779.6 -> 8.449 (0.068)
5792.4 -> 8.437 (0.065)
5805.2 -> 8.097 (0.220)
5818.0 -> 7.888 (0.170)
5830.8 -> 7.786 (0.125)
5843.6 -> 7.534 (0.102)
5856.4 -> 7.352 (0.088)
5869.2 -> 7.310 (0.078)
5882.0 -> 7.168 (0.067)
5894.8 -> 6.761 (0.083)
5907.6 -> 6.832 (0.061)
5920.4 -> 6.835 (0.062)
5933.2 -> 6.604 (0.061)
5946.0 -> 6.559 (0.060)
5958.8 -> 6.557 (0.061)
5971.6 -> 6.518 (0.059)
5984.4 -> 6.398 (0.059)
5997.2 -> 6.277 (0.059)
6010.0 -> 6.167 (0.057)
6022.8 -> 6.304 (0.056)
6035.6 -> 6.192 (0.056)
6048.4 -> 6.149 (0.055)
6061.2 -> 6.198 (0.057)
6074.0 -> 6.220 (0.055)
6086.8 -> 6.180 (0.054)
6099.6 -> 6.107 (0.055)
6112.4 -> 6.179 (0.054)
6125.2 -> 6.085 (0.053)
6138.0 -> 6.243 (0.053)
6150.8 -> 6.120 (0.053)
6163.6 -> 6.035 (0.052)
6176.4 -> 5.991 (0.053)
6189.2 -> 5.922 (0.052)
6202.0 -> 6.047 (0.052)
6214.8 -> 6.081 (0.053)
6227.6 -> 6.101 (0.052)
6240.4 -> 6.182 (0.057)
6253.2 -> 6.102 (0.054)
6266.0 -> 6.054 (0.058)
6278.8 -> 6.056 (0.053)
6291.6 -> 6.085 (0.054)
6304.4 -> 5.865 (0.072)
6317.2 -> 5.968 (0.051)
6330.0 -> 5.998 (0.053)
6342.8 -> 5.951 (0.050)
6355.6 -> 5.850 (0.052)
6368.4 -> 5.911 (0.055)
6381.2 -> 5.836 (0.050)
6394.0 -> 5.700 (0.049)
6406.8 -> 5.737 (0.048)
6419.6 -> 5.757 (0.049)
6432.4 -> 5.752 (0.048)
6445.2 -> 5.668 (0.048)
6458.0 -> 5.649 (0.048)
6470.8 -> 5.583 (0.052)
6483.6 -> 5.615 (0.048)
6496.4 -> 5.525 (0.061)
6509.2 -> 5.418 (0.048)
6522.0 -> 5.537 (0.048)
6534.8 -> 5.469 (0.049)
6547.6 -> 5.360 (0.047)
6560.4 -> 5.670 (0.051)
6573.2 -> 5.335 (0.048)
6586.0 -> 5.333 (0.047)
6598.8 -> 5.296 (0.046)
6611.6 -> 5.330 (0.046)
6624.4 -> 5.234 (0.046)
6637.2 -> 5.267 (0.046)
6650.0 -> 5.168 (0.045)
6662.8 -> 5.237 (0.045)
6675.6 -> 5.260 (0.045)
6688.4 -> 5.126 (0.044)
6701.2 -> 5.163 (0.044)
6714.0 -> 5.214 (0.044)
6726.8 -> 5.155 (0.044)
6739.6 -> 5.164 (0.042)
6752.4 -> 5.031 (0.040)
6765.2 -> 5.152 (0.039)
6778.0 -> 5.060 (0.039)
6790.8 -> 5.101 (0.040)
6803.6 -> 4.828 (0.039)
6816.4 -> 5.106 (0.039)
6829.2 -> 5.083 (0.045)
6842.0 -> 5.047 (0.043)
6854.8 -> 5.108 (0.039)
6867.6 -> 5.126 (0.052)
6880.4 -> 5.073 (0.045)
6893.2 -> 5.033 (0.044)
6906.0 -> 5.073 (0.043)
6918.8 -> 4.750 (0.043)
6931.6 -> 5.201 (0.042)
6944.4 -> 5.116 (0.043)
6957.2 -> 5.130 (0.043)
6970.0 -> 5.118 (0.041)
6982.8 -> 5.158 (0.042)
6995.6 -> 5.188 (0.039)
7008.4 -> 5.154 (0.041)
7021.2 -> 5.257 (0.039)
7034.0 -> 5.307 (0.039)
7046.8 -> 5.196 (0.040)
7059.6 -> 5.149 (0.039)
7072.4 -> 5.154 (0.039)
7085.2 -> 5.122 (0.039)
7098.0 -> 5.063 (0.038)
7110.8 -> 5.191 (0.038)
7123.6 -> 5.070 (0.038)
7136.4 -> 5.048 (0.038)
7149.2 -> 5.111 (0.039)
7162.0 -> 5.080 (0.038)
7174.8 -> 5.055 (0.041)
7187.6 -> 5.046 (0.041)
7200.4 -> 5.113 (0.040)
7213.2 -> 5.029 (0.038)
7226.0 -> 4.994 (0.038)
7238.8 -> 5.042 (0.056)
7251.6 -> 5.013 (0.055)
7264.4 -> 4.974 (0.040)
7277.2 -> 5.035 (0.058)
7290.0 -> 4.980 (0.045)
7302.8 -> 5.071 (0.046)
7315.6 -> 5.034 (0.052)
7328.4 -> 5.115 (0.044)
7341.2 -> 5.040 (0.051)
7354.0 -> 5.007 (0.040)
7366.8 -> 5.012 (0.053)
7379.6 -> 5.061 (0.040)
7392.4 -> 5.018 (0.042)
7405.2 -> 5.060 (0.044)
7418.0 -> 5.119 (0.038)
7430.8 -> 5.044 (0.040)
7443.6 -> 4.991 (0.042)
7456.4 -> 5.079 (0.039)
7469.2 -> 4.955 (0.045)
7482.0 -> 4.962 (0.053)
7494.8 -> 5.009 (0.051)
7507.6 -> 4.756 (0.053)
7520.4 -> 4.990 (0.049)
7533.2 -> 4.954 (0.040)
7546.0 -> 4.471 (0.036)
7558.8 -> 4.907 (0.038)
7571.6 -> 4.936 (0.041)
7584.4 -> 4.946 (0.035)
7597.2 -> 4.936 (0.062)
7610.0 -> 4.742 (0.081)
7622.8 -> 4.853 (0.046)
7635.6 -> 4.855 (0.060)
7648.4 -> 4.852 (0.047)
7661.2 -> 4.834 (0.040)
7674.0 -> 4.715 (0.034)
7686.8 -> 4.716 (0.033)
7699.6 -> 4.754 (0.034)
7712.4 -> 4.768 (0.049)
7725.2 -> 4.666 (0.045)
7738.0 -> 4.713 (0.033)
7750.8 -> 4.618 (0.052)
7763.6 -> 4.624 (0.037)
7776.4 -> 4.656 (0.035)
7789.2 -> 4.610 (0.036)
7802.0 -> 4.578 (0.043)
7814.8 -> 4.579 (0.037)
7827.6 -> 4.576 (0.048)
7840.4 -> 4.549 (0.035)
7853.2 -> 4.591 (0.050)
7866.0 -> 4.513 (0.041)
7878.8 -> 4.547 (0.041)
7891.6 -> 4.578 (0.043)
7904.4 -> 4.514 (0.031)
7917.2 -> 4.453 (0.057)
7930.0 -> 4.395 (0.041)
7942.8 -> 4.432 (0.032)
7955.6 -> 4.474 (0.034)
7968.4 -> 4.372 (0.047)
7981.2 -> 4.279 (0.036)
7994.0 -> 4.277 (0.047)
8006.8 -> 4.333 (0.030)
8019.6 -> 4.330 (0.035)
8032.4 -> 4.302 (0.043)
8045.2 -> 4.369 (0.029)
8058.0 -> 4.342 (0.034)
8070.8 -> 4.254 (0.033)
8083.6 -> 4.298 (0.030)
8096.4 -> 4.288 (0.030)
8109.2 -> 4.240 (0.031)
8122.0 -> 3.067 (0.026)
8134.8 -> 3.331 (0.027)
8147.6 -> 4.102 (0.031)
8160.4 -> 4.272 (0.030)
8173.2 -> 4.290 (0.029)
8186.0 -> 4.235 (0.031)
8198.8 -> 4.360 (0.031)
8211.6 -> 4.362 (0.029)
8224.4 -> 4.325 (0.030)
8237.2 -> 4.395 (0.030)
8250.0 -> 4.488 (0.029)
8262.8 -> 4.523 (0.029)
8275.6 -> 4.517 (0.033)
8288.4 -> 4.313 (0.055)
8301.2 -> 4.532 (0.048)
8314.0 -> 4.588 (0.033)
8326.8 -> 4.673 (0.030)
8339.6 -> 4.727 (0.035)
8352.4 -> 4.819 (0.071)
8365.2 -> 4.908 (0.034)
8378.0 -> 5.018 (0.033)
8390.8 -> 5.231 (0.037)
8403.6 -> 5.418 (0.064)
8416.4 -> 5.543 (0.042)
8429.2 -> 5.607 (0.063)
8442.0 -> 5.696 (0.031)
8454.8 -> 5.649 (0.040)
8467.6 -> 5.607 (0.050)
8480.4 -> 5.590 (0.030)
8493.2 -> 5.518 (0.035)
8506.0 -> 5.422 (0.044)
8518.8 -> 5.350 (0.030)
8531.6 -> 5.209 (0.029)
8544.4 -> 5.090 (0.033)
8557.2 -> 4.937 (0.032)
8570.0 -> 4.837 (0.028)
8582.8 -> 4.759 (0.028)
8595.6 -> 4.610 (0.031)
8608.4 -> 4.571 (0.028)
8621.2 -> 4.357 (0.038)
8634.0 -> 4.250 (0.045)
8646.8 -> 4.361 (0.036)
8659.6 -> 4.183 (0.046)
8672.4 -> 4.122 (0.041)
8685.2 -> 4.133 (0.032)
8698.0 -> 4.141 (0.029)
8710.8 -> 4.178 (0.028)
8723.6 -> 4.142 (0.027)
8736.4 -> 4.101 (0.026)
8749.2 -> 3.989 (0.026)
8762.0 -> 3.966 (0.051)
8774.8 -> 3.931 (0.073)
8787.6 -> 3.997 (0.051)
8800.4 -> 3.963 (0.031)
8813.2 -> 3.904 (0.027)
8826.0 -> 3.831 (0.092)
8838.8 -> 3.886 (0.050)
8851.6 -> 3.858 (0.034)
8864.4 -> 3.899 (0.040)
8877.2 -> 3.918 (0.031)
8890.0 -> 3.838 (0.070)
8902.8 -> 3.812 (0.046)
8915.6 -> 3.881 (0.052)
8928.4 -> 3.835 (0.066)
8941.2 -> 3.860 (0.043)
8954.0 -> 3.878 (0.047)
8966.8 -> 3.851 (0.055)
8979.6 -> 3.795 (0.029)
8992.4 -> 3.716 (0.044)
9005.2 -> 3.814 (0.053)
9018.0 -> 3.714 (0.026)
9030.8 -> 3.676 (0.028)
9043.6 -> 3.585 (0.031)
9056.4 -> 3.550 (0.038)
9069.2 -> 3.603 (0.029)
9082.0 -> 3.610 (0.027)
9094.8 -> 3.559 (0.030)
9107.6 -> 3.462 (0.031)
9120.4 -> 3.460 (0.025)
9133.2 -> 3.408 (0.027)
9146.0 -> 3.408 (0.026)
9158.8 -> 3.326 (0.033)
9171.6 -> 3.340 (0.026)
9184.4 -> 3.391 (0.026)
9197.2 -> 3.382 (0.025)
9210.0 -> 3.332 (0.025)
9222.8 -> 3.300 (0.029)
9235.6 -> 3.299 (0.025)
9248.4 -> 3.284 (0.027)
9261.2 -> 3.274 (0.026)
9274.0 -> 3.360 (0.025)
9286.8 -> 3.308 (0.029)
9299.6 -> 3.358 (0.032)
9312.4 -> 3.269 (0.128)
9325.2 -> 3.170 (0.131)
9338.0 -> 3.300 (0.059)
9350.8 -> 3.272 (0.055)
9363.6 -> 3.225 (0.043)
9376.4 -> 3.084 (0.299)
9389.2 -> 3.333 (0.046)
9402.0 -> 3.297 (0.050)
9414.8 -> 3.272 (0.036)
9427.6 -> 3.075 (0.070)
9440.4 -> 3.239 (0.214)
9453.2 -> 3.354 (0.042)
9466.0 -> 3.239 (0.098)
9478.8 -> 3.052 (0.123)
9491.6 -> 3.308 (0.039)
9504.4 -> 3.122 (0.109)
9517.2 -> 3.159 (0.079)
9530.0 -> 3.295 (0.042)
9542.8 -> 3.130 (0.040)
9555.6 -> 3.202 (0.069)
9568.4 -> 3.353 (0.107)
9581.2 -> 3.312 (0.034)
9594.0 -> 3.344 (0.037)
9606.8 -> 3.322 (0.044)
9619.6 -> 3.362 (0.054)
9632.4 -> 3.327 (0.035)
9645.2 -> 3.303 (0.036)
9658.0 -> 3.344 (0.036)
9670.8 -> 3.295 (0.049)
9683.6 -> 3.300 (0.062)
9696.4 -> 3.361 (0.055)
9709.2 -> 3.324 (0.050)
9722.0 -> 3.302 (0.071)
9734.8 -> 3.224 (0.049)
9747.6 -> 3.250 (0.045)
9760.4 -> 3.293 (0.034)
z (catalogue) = 2.02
